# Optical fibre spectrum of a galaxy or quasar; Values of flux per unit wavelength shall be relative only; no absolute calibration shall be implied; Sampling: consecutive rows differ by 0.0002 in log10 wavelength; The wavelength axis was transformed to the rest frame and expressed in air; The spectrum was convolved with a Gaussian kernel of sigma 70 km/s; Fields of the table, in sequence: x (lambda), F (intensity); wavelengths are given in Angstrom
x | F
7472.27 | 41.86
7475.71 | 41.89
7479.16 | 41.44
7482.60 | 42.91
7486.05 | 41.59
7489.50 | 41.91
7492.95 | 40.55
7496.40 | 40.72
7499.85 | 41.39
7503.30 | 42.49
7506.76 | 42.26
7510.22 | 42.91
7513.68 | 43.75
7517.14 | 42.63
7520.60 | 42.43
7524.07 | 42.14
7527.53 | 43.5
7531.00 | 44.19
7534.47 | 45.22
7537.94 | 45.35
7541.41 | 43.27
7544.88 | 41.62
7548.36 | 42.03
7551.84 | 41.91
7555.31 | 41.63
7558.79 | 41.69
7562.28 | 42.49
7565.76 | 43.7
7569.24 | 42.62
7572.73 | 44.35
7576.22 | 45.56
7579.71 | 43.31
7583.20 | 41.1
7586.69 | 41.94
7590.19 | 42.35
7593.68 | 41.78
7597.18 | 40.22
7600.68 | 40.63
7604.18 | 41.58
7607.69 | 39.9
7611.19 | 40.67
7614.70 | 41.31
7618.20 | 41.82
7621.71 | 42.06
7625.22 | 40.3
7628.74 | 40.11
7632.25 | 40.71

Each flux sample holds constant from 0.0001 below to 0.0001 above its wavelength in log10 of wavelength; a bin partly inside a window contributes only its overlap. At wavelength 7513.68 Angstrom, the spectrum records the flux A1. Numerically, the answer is 43.75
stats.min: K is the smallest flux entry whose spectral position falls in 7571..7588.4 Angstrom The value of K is 41.1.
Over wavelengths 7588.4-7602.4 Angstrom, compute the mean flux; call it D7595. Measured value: 41.2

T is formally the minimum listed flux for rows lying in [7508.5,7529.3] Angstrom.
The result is 42.14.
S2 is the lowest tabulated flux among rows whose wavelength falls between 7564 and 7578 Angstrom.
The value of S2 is 42.62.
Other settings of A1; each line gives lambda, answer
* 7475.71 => 41.89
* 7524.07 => 42.14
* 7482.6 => 42.91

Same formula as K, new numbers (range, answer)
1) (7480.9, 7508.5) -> 40.55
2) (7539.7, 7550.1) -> 41.62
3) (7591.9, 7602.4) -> 40.22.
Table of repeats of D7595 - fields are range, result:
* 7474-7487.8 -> 41.9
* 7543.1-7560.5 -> 41.8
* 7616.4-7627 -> 41.4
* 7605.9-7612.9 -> 40.3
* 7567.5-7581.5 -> 43.9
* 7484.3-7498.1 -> 41.2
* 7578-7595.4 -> 42.1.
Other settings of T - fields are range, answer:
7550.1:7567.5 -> 41.63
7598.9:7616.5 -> 39.9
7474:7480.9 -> 41.44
